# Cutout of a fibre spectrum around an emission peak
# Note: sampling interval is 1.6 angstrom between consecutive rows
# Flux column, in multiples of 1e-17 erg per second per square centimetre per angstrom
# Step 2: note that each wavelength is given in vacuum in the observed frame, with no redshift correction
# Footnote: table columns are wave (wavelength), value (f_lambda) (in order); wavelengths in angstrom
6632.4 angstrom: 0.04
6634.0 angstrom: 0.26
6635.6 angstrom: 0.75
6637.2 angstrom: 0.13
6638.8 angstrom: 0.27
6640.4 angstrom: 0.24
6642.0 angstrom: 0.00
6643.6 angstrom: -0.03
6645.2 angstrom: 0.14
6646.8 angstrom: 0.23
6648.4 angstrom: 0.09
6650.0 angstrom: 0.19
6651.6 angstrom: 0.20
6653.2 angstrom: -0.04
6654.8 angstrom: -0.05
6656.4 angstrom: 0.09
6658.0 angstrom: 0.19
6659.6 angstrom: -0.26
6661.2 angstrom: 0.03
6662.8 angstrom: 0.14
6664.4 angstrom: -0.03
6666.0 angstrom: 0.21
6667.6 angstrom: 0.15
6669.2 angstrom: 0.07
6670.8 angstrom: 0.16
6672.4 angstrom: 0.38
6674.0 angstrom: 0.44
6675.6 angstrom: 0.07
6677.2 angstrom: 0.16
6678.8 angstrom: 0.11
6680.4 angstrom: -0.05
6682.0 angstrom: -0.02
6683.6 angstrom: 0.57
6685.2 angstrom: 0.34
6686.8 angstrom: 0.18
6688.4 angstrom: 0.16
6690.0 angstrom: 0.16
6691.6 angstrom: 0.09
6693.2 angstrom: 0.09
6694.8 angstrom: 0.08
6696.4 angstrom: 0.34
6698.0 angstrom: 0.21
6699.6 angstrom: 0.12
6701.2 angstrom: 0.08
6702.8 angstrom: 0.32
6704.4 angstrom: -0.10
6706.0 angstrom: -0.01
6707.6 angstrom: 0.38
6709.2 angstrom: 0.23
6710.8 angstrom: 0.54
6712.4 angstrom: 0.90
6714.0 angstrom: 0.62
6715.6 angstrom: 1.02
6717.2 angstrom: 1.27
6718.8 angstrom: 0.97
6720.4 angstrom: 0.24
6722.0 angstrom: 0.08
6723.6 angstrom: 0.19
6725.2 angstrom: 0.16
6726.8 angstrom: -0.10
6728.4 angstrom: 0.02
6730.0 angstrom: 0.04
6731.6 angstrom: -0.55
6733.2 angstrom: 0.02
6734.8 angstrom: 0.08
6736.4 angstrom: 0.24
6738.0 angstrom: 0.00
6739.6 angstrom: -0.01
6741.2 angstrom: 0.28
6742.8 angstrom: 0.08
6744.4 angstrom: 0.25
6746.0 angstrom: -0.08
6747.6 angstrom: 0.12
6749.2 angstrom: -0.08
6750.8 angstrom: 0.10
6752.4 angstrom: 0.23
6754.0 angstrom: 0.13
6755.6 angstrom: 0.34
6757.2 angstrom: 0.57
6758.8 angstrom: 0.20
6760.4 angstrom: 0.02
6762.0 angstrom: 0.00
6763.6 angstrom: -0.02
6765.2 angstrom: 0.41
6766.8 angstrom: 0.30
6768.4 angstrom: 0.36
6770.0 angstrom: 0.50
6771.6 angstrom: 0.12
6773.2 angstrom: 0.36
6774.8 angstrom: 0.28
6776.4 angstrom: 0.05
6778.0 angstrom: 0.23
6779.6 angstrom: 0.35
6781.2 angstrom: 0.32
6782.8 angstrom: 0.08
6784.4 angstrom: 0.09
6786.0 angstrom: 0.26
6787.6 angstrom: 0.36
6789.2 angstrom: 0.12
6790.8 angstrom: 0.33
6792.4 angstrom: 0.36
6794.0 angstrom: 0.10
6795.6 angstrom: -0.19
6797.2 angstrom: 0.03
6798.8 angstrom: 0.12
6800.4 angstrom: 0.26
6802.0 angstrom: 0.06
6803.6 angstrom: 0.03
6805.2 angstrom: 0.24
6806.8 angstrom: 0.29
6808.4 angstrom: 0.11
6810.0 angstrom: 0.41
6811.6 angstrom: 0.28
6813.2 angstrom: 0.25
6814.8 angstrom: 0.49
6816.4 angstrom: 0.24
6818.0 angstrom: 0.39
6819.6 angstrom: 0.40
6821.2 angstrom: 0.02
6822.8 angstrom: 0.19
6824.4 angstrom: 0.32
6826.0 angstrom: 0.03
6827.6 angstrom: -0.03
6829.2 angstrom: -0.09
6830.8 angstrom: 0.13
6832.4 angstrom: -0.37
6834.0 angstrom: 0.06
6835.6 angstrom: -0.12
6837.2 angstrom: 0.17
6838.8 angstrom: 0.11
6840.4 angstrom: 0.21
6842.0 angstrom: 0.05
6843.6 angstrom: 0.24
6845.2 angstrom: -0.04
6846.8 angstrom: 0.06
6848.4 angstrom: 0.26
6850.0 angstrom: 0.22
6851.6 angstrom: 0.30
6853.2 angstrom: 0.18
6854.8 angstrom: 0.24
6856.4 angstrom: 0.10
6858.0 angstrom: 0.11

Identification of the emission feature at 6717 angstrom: [O II] 3727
